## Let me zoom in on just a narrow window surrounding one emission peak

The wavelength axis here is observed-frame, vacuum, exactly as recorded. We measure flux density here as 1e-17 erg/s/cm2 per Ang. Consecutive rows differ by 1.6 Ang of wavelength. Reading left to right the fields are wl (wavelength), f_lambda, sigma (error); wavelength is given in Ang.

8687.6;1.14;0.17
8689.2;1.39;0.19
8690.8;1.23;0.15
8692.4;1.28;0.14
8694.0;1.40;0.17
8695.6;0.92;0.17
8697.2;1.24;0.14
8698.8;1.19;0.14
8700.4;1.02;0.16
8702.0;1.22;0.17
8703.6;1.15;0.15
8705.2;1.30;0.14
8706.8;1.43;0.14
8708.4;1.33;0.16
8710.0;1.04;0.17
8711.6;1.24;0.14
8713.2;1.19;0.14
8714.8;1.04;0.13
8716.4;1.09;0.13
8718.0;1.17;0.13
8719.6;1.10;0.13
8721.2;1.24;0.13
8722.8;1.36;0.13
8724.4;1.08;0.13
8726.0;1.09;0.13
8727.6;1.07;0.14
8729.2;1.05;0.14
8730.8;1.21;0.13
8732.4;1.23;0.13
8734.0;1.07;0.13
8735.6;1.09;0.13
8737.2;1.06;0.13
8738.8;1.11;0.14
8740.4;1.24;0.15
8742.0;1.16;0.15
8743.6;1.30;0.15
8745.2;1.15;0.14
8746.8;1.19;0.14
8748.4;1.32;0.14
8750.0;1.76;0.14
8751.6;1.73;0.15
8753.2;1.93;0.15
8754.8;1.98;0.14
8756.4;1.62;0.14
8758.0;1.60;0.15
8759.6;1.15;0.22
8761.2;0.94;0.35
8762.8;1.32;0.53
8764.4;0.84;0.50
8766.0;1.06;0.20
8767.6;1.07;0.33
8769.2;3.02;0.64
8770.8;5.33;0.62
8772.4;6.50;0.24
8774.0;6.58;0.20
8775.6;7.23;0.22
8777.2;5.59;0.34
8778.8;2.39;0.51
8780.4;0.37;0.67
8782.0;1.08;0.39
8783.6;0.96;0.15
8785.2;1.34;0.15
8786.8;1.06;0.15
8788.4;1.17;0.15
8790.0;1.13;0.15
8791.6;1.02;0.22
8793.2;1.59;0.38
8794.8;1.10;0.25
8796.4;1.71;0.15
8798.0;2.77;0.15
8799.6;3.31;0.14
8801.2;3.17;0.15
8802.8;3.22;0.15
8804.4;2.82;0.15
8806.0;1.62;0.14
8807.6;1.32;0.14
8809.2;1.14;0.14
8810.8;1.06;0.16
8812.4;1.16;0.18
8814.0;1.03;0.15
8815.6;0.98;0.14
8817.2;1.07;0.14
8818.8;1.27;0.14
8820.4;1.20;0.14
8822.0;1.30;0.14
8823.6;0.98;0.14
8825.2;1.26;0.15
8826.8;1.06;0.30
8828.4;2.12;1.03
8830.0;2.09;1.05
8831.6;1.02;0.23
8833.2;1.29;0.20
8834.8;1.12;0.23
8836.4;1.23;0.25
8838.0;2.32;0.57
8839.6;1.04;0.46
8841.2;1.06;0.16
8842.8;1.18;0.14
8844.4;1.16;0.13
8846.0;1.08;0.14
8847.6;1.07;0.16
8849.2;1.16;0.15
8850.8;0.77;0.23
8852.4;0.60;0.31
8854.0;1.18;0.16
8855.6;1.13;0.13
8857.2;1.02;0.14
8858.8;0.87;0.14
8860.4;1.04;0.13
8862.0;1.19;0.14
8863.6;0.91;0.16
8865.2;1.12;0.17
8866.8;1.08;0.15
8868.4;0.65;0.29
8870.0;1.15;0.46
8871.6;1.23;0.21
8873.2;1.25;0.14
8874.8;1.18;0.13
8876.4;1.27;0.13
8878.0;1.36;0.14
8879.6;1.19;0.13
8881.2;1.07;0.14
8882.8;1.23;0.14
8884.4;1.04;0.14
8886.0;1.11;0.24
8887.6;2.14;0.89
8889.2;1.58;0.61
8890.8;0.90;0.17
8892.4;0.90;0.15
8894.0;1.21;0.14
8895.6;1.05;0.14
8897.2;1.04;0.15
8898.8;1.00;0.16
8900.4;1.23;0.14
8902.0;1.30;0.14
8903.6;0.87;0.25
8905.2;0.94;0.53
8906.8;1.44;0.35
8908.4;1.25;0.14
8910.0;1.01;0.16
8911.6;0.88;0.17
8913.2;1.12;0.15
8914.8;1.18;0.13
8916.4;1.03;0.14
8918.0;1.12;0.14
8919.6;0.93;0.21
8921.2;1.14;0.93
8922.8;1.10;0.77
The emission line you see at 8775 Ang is H-alpha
